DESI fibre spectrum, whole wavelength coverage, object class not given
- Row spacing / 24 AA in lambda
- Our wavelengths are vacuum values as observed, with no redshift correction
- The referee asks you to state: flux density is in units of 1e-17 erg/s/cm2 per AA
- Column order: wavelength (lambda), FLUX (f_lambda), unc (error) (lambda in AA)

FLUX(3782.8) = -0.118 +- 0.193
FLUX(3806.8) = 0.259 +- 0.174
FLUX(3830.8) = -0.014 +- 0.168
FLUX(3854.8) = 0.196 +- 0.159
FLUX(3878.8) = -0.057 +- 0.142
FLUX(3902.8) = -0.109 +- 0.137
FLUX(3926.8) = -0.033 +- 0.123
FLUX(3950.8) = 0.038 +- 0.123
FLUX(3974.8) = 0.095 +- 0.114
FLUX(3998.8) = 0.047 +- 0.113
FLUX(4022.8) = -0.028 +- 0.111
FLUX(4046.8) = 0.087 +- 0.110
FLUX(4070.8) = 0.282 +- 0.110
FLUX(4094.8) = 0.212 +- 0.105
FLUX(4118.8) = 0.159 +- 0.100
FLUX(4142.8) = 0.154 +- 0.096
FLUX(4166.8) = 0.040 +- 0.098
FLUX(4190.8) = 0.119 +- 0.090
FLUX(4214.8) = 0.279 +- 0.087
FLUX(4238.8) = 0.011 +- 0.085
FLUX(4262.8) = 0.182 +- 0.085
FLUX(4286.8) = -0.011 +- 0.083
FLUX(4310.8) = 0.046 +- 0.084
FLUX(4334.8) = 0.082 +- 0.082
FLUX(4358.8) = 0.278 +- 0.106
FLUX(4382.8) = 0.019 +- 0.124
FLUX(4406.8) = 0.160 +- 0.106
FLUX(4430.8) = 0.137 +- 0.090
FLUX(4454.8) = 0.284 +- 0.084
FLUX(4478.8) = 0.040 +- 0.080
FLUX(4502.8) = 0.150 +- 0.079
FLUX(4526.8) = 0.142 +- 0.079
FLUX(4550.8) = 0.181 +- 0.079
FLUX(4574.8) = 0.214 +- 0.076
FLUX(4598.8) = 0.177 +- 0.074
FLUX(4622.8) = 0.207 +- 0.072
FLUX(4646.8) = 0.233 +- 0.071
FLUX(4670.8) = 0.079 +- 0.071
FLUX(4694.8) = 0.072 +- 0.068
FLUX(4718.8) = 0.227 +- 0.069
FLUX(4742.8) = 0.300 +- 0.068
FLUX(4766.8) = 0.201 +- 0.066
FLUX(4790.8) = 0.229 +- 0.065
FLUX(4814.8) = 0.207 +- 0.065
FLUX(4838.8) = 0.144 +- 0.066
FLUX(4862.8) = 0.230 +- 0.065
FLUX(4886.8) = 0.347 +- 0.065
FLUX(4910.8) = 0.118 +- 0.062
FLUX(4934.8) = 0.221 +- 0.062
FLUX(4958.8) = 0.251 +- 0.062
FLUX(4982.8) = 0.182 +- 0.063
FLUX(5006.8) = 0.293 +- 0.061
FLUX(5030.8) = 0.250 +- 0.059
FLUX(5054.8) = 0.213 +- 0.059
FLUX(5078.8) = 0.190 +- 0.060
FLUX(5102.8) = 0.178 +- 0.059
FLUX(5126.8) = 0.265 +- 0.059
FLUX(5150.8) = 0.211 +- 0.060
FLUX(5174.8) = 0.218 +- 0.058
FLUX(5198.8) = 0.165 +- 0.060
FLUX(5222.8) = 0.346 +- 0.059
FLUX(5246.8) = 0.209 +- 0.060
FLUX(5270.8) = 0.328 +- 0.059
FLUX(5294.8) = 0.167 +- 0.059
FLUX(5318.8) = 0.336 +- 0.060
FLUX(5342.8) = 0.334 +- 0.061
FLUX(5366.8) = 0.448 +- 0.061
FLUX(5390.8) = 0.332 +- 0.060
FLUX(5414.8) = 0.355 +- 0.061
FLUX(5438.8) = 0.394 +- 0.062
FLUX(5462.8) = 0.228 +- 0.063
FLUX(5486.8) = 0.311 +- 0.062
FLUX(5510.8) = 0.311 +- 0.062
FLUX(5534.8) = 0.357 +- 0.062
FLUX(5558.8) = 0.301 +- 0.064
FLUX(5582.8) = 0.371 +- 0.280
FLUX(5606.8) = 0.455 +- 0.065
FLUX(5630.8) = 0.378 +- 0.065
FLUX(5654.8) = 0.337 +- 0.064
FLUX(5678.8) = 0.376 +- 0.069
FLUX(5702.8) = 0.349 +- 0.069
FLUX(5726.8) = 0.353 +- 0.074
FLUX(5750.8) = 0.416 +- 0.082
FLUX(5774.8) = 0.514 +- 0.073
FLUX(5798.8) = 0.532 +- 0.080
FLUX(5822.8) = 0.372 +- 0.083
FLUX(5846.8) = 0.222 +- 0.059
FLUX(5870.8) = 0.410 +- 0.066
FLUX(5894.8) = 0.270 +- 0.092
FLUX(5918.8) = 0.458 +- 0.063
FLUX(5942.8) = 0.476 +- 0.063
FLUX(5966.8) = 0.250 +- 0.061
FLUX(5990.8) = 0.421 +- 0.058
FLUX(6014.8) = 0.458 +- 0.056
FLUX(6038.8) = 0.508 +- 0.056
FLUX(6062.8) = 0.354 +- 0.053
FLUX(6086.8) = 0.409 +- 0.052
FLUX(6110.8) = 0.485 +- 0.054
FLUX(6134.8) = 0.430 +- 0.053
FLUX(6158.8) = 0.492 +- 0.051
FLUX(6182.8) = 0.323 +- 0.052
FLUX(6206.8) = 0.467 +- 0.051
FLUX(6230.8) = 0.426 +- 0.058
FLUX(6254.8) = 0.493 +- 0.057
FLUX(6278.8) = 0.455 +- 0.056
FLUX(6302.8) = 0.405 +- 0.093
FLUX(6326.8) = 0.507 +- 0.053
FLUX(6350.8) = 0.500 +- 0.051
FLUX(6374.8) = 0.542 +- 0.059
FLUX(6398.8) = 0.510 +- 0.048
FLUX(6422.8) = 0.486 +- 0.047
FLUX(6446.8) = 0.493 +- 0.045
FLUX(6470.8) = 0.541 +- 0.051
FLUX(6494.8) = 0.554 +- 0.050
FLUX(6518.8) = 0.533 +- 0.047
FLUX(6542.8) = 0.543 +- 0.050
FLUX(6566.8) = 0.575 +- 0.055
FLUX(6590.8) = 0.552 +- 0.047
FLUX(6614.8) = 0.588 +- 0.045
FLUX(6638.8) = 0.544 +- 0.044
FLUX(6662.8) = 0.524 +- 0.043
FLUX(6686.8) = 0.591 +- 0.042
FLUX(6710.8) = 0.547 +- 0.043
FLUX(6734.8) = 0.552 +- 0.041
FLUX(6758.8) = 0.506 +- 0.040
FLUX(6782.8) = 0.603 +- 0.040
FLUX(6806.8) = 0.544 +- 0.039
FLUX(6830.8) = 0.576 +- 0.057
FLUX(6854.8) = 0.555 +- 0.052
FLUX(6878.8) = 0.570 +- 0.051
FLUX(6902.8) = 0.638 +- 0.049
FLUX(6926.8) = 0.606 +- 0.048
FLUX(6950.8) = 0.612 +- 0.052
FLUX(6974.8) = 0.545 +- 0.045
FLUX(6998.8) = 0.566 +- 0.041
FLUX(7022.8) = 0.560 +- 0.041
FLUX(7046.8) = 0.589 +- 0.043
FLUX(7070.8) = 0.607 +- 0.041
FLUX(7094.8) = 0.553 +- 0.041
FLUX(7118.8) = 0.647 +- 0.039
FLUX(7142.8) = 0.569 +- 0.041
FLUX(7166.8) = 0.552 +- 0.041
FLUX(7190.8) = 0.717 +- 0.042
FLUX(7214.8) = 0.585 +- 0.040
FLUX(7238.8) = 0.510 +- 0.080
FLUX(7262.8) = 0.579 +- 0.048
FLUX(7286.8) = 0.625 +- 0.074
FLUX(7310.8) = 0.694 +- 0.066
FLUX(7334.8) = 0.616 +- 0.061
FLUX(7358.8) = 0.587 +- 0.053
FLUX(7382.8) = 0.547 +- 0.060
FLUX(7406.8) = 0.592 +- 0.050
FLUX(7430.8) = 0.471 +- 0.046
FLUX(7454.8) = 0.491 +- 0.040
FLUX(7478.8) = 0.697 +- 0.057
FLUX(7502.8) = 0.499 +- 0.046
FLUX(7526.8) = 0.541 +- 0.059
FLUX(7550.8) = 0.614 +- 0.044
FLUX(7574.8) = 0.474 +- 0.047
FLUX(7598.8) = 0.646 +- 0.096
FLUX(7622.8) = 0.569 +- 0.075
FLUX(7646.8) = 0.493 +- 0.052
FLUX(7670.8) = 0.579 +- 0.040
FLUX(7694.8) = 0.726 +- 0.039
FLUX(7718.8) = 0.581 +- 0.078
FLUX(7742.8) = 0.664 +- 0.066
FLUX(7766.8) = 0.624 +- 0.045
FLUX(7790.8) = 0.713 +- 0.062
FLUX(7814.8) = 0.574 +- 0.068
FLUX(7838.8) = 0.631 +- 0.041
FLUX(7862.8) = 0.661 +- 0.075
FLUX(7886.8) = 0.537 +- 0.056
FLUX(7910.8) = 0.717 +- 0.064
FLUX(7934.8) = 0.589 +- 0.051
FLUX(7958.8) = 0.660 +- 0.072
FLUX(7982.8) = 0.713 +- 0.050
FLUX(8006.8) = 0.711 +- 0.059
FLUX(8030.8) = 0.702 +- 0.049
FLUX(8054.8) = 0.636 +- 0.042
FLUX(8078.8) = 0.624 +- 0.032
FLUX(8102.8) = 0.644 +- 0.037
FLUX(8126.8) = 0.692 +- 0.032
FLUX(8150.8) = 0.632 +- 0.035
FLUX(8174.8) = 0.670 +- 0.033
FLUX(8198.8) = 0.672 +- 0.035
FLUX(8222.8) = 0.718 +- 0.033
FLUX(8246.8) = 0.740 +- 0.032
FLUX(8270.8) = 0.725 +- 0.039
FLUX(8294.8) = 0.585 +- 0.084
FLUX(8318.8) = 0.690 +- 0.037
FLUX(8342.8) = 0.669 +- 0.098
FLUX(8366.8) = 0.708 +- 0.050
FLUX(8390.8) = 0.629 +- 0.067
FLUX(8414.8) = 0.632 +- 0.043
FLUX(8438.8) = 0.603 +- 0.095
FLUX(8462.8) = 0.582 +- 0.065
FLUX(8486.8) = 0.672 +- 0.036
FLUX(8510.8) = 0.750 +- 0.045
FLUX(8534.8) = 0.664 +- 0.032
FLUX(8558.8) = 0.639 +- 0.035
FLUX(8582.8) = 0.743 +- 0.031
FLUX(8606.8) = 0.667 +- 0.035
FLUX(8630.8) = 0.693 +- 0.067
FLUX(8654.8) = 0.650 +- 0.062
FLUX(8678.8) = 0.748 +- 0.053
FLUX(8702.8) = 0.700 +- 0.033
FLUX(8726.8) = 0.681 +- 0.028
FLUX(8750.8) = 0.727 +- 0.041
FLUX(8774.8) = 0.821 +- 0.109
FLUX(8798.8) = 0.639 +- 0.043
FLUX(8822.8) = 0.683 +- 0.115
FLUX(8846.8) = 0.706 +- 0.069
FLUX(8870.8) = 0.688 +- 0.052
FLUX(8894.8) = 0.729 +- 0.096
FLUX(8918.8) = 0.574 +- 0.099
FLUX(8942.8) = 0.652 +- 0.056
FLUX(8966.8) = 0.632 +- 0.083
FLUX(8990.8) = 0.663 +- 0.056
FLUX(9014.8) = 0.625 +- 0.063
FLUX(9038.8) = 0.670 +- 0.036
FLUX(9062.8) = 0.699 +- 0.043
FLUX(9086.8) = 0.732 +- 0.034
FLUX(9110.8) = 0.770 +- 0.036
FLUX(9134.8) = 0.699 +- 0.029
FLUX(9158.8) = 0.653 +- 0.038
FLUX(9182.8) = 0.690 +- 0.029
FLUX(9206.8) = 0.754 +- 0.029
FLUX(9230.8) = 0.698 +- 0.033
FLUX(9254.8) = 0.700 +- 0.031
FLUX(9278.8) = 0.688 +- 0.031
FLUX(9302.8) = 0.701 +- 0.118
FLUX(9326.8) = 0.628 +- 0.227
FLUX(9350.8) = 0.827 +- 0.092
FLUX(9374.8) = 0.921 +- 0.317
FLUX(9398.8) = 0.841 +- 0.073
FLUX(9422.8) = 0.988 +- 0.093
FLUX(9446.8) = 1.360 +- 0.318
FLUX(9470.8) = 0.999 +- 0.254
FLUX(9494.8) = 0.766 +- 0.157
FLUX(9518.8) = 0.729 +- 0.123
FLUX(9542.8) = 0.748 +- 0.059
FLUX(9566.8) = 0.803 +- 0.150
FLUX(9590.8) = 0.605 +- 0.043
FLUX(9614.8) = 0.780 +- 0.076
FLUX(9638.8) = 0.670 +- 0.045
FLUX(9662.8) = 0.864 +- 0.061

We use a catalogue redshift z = 0.44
